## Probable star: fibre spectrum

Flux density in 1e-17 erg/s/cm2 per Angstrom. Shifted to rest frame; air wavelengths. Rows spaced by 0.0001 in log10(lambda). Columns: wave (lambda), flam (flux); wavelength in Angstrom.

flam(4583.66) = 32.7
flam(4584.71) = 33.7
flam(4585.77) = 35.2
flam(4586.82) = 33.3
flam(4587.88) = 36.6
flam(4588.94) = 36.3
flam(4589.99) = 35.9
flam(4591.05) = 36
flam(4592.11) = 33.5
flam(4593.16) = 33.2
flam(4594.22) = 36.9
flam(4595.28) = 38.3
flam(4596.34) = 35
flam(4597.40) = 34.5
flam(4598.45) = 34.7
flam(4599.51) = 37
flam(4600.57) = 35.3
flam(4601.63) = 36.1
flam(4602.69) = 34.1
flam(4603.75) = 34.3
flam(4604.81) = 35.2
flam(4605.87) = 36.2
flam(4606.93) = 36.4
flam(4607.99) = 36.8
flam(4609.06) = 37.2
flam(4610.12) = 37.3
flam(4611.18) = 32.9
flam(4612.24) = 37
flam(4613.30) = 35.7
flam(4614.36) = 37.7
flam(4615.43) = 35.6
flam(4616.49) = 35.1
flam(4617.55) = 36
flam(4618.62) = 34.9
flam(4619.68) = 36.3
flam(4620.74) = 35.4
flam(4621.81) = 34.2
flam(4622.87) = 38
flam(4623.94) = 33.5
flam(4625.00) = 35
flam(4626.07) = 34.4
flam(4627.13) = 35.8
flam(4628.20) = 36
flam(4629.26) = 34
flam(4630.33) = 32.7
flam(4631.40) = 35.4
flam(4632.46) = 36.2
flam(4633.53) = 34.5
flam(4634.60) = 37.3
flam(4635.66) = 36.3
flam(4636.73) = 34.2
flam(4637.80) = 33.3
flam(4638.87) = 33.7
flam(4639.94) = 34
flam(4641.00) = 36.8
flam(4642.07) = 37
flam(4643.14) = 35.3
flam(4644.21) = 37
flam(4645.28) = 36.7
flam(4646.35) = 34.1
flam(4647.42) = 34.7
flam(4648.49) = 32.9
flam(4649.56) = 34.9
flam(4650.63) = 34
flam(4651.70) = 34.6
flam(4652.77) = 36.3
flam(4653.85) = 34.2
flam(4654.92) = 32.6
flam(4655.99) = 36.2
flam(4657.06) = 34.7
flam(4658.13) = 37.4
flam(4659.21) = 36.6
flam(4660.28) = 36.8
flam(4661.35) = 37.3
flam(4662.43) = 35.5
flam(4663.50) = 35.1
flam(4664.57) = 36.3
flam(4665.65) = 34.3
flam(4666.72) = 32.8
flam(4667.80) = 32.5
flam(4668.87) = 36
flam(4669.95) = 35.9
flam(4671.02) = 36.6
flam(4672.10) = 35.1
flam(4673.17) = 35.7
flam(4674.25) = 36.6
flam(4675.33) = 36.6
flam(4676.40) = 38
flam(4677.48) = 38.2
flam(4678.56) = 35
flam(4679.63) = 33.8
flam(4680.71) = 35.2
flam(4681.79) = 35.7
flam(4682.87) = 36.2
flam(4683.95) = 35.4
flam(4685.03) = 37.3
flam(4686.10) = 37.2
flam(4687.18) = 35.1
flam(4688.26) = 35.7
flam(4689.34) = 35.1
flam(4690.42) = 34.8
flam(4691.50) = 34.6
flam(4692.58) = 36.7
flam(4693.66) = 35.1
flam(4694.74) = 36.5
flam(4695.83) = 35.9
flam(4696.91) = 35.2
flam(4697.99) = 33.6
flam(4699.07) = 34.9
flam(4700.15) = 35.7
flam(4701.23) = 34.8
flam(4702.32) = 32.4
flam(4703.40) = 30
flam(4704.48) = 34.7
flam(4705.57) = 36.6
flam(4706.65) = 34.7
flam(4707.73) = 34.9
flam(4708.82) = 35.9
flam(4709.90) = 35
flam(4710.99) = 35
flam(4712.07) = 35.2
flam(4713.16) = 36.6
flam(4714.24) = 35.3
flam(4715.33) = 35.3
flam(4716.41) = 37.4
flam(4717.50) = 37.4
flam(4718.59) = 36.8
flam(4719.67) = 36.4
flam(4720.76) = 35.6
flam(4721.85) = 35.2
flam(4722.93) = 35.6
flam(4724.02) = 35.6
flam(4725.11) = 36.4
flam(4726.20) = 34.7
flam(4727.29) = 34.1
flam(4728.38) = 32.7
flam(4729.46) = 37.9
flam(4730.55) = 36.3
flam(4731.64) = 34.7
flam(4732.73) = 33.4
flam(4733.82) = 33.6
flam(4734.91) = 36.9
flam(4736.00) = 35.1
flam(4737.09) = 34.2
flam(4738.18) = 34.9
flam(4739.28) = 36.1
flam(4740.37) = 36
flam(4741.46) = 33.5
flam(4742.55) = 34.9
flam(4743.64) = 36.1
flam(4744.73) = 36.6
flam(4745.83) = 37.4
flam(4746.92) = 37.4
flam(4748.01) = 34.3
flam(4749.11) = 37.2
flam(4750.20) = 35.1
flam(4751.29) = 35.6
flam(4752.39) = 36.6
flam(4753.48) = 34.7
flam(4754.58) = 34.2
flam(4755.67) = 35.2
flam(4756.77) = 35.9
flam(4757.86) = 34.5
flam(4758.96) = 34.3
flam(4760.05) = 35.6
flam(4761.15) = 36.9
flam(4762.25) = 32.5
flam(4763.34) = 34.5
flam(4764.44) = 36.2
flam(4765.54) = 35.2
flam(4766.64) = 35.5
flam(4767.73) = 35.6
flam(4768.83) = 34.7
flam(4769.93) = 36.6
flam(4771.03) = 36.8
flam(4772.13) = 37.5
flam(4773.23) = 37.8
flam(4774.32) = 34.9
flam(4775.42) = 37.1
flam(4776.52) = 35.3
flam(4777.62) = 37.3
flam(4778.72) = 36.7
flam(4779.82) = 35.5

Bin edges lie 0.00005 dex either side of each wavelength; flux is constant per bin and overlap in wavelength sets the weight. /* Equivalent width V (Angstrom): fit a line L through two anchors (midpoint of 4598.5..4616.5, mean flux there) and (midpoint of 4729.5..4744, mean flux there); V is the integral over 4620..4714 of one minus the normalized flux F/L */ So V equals 0.6 Angstrom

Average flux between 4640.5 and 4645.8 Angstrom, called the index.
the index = 36.5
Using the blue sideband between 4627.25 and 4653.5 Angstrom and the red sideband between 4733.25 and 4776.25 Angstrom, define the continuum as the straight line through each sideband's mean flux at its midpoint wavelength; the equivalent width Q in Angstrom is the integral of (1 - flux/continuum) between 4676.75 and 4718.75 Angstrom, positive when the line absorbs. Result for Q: -0.1 Angstrom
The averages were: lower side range 35.1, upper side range 35.6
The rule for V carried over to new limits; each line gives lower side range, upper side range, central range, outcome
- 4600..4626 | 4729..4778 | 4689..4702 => 0.2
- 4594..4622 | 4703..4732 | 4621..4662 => 0.5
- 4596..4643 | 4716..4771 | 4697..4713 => 0.4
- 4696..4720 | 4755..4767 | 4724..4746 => -0.1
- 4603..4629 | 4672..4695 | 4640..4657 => 0.3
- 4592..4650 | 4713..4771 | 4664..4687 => -0.2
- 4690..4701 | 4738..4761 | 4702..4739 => 0.2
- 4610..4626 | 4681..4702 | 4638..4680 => 0.1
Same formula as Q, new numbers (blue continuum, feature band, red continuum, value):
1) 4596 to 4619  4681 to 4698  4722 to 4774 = -0.1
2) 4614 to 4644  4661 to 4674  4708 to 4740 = 0.0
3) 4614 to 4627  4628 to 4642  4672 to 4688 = 0.3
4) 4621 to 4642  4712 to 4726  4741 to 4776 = -0.2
